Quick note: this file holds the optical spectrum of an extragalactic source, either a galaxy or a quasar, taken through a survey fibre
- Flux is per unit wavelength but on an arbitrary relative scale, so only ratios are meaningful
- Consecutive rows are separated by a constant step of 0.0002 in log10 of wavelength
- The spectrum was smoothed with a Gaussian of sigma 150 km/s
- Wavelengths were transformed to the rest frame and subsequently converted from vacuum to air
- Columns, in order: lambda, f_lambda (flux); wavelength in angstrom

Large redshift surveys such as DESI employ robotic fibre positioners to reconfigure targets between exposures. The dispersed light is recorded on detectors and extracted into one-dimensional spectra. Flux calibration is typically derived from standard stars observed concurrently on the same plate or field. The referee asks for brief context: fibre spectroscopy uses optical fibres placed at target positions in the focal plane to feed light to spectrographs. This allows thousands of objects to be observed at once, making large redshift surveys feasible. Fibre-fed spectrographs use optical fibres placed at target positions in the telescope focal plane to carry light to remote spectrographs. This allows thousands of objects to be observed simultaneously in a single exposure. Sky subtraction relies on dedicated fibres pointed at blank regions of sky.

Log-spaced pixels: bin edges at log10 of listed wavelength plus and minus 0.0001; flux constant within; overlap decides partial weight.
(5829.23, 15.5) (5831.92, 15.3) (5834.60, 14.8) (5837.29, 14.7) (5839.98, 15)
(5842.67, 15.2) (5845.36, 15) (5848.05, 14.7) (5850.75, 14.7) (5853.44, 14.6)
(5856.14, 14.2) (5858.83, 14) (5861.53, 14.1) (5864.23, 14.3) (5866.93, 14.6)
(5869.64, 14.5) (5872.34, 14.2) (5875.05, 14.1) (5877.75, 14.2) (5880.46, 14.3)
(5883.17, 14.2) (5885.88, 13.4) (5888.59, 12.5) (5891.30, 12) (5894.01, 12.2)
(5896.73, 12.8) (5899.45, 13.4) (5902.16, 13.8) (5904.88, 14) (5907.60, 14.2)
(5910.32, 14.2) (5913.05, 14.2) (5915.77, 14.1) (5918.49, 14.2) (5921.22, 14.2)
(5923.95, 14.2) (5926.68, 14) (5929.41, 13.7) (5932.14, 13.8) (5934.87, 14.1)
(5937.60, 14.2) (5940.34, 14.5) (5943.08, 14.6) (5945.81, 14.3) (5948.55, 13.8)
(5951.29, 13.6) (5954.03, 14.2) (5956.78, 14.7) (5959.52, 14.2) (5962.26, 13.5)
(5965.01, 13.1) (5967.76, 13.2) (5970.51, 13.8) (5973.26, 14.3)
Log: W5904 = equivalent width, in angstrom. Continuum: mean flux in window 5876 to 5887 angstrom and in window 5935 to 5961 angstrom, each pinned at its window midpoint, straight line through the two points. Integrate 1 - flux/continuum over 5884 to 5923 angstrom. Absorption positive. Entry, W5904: 1.6 angstrom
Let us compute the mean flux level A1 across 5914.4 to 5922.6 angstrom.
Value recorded 14.2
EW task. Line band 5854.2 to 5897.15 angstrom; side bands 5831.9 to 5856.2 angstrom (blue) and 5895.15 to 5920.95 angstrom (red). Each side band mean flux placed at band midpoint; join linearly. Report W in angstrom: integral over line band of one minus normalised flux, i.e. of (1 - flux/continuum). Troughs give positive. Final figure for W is 1.82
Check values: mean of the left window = 14.8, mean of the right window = 13.9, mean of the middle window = 13.8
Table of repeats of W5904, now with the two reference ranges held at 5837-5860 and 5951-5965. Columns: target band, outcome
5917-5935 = 0.2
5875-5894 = 1.4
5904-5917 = 0.1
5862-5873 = 0.1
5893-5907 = 1.0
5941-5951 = -0.1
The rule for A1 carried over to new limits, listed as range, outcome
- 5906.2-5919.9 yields 14.2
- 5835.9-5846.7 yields 15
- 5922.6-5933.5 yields 13.9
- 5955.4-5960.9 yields 14.5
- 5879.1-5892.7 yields 13.3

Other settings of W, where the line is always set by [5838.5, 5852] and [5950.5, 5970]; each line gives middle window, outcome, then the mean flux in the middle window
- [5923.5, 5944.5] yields -0.1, 14.1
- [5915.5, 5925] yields 0.0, 14.2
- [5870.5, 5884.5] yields 0.4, 14.2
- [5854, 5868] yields 0.5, 14.3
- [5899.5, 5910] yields 0.3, 14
